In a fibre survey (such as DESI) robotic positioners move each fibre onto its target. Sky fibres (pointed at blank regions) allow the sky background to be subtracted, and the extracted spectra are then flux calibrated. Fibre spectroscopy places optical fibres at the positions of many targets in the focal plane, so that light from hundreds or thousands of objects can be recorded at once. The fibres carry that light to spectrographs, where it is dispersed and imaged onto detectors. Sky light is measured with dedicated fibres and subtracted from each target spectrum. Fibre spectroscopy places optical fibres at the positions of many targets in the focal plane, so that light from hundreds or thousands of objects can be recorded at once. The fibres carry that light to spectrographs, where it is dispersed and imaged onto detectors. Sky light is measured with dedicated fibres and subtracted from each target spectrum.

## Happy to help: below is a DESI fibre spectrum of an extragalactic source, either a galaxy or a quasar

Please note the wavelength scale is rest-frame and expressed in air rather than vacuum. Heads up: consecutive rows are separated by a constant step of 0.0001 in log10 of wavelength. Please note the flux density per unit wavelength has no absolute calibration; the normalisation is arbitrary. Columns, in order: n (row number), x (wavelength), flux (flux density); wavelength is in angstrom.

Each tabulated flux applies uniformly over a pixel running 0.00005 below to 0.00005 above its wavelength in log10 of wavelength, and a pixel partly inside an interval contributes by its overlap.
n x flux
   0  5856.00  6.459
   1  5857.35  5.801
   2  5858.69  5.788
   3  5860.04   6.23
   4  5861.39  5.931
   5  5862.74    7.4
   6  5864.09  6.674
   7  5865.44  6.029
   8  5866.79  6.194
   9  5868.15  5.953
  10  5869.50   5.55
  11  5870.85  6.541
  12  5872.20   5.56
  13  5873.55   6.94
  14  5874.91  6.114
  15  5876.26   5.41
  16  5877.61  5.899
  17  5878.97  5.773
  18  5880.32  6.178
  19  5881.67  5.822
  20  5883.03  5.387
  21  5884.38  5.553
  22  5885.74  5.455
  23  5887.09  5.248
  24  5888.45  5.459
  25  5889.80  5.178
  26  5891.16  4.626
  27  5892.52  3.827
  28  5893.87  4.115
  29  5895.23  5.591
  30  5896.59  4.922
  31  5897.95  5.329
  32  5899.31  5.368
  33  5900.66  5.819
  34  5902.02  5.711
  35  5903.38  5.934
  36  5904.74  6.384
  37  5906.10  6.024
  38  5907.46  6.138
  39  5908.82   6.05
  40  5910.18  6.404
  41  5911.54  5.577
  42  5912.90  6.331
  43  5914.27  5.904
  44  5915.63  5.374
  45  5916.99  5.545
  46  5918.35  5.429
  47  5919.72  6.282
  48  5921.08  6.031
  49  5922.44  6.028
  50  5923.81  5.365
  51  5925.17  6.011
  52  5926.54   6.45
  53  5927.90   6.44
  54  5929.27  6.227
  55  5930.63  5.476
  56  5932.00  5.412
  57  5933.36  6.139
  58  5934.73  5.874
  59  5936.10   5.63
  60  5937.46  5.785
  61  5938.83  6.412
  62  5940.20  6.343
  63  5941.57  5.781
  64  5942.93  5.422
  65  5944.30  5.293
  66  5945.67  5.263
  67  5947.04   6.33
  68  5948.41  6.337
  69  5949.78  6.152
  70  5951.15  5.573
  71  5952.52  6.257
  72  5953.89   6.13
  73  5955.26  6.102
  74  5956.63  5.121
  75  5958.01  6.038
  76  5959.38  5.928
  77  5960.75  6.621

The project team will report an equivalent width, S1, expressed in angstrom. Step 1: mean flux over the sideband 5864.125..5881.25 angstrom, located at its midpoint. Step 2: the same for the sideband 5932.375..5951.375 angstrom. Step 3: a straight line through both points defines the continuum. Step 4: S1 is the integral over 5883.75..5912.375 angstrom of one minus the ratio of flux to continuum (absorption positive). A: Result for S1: 2.4 angstrom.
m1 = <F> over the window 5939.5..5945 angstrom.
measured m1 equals 5.71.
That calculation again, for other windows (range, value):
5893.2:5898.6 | 4.98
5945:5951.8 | 5.93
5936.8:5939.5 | 6.09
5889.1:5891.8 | 4.92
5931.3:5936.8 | 5.77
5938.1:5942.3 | 6.17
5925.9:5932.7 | 6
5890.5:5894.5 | 4.19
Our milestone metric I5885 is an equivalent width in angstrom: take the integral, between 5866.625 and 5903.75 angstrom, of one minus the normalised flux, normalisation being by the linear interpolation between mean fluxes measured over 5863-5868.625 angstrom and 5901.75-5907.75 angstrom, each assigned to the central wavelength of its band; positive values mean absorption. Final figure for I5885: 3.8 angstrom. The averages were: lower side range 6.3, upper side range 6.05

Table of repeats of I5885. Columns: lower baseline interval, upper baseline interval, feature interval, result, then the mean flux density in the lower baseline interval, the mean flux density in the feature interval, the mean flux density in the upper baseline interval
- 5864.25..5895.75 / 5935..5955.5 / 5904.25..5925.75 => -0.58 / 5.6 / 5.93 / 5.92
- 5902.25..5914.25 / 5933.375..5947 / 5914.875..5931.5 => 0.18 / 6.08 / 5.88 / 5.8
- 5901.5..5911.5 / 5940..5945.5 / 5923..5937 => -0.31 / 6.07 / 5.9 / 5.62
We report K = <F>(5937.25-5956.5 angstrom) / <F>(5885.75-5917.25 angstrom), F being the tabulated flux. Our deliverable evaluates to 1.1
